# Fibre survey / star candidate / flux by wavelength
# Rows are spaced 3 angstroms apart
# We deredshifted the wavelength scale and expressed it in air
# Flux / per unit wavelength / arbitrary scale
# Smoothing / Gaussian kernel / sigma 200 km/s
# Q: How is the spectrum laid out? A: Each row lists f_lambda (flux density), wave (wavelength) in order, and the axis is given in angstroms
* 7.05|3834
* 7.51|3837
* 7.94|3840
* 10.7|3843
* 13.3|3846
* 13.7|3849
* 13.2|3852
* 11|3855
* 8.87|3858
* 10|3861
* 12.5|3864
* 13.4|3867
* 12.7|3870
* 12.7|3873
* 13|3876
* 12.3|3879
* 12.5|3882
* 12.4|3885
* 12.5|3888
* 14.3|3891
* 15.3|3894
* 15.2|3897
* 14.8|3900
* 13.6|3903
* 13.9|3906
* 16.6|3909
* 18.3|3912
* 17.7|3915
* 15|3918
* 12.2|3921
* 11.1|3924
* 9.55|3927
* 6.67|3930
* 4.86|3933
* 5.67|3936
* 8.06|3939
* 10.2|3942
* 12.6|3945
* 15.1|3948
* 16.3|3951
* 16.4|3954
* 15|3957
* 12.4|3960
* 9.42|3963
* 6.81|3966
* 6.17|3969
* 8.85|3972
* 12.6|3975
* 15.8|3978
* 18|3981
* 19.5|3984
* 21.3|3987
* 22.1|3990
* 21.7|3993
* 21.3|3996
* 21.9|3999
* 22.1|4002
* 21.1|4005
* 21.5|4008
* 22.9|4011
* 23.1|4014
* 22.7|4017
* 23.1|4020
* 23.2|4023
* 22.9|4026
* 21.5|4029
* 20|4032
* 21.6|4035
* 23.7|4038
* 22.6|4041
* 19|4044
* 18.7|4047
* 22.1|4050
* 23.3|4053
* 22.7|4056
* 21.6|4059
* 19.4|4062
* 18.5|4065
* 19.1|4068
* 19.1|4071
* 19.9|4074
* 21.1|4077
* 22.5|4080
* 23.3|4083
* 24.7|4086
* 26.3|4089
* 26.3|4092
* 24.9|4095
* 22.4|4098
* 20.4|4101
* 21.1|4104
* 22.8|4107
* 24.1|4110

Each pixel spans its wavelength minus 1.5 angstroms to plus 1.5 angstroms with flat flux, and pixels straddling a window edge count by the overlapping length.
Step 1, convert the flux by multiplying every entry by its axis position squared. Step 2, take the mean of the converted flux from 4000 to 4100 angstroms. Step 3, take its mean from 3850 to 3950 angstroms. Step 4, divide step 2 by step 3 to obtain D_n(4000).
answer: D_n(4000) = 1.92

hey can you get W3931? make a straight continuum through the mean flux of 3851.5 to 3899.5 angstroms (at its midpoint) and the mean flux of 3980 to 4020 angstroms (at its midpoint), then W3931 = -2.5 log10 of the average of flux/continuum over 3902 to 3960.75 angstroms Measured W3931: 0.297 mag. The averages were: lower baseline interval 12.7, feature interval 12.6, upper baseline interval 21.6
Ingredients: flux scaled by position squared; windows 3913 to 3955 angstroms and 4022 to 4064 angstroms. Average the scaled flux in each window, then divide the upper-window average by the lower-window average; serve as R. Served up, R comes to 1.97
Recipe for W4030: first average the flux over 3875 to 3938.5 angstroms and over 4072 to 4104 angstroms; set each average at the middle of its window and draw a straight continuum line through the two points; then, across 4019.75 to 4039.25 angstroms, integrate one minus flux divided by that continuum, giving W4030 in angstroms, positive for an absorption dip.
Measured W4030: -2.5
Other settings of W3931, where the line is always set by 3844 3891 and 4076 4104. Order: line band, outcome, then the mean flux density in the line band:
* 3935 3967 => 0.37 mag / 11.8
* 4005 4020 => -0.15 mag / 22.5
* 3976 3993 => -0.07 mag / 19.4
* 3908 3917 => -0.20 mag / 17.4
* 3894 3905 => -0.05 mag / 14.6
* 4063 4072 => 0.18 mag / 18.9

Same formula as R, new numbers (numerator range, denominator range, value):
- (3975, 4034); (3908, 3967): 1.82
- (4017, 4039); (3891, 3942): 1.90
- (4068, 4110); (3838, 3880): 2.16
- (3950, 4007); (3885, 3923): 1.15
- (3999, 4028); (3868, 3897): 1.82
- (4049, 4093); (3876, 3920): 1.65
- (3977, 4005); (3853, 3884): 1.83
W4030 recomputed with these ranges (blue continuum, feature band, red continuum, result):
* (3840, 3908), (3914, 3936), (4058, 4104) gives 6.49 angstroms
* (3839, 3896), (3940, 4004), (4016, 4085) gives 7.81 angstroms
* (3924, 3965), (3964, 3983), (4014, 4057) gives 4.04 angstroms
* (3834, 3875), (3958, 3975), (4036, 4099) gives 7.65 angstroms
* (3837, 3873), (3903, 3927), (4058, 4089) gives -0.79 angstroms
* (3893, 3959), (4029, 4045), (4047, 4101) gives -1.39 angstroms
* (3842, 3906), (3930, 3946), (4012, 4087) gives 8.04 angstroms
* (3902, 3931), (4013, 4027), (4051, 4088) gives -3.10 angstroms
